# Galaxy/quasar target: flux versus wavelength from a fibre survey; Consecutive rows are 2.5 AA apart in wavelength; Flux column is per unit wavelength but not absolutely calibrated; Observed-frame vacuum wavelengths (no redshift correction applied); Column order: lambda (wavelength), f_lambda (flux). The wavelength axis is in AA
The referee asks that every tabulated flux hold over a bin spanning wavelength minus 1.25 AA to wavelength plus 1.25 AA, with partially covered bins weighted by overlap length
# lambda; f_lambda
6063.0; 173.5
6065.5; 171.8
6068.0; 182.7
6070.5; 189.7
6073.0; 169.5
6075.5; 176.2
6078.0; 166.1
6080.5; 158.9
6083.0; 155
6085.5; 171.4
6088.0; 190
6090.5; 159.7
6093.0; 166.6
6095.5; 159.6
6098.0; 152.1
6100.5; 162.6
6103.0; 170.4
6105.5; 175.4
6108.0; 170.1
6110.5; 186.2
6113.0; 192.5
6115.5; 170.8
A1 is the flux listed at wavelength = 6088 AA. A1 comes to 190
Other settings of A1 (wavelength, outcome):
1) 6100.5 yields 162.6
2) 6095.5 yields 159.6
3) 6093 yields 166.6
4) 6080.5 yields 158.9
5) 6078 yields 166.1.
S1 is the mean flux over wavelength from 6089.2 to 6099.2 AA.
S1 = 160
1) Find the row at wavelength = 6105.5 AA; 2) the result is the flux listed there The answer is 175.4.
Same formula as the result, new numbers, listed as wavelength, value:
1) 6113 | 192.5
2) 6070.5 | 189.7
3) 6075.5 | 176.2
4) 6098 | 152.1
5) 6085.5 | 171.4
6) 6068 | 182.7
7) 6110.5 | 186.2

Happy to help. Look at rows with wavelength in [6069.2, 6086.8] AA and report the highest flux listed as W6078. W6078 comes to 189.7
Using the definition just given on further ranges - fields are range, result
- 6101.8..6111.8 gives 186.2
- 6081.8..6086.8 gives 171.4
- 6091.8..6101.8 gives 166.6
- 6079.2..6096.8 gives 190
